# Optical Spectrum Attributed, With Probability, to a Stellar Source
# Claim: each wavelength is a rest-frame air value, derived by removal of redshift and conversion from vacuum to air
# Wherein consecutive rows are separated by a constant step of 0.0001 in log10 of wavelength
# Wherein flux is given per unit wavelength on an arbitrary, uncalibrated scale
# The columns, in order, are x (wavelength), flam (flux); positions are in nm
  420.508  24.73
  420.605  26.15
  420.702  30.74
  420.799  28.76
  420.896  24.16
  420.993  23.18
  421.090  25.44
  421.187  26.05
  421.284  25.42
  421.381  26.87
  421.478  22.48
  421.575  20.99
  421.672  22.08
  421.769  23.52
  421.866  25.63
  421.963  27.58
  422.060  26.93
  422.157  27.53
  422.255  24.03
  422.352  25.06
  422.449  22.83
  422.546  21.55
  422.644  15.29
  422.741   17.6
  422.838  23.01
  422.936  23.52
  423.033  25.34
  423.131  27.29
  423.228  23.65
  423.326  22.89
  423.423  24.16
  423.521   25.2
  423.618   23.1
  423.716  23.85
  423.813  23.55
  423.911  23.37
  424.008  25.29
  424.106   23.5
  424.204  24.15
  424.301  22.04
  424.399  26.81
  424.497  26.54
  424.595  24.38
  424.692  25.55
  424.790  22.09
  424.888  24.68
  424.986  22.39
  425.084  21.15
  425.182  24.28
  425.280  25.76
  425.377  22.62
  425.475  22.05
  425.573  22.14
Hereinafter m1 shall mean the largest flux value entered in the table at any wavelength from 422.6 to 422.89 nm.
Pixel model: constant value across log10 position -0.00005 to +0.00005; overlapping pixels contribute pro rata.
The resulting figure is 23.01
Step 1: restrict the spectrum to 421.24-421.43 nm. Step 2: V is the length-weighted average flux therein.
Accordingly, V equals 26.2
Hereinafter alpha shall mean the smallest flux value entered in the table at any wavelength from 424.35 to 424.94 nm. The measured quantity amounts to 22.09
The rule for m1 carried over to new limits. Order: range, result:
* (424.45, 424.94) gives 26.54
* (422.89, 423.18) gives 27.29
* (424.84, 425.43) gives 25.76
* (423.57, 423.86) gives 23.85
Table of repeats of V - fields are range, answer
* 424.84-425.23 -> 23.1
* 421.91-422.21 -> 27.3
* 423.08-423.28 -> 25.3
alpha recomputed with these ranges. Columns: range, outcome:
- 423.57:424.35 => 22.04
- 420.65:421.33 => 23.18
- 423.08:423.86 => 22.89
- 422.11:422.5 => 22.83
